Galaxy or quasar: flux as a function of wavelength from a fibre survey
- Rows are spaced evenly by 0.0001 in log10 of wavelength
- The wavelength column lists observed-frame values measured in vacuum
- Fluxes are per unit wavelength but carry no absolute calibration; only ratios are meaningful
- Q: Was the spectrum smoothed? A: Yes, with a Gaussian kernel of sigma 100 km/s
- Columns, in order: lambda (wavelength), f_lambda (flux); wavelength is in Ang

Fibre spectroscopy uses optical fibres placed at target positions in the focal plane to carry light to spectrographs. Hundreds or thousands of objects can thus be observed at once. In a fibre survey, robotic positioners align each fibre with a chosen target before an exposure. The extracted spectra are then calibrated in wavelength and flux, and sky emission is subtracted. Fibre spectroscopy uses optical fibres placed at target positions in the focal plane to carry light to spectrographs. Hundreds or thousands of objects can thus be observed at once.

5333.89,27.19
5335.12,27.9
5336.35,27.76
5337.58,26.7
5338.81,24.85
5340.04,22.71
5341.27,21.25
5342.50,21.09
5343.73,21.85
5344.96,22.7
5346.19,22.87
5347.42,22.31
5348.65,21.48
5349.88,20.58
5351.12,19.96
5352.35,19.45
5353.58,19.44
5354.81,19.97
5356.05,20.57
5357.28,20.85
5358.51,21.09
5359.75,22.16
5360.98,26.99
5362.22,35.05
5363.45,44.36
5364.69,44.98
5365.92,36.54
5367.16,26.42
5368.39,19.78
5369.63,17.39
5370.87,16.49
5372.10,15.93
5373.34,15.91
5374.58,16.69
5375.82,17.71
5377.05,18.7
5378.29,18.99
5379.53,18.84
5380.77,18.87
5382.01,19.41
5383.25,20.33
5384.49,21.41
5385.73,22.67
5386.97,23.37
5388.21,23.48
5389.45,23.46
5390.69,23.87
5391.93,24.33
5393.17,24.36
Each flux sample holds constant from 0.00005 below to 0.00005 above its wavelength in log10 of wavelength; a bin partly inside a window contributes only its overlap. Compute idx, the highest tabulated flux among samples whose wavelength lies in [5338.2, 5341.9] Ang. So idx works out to 24.85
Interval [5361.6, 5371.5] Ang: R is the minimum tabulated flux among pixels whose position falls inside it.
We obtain 16.49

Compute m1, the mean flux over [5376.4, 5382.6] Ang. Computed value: 19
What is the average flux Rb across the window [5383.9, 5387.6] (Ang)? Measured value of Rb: 22.5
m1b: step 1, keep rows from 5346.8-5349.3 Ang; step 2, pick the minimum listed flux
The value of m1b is 21.48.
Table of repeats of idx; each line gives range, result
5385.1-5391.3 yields 23.87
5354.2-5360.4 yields 22.16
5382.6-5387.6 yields 23.37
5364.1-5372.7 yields 44.98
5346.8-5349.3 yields 22.31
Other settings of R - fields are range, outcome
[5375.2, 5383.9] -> 17.71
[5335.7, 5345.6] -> 21.09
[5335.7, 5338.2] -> 26.7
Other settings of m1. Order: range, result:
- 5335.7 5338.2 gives 27.2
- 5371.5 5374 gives 15.9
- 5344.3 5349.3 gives 22.3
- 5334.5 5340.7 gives 25.9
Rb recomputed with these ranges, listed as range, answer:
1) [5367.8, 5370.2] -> 18.6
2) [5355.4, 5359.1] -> 20.8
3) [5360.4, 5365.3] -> 37.9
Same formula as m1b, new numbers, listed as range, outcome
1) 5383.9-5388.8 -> 21.41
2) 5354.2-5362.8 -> 19.97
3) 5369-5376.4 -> 15.91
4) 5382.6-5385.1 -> 20.33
